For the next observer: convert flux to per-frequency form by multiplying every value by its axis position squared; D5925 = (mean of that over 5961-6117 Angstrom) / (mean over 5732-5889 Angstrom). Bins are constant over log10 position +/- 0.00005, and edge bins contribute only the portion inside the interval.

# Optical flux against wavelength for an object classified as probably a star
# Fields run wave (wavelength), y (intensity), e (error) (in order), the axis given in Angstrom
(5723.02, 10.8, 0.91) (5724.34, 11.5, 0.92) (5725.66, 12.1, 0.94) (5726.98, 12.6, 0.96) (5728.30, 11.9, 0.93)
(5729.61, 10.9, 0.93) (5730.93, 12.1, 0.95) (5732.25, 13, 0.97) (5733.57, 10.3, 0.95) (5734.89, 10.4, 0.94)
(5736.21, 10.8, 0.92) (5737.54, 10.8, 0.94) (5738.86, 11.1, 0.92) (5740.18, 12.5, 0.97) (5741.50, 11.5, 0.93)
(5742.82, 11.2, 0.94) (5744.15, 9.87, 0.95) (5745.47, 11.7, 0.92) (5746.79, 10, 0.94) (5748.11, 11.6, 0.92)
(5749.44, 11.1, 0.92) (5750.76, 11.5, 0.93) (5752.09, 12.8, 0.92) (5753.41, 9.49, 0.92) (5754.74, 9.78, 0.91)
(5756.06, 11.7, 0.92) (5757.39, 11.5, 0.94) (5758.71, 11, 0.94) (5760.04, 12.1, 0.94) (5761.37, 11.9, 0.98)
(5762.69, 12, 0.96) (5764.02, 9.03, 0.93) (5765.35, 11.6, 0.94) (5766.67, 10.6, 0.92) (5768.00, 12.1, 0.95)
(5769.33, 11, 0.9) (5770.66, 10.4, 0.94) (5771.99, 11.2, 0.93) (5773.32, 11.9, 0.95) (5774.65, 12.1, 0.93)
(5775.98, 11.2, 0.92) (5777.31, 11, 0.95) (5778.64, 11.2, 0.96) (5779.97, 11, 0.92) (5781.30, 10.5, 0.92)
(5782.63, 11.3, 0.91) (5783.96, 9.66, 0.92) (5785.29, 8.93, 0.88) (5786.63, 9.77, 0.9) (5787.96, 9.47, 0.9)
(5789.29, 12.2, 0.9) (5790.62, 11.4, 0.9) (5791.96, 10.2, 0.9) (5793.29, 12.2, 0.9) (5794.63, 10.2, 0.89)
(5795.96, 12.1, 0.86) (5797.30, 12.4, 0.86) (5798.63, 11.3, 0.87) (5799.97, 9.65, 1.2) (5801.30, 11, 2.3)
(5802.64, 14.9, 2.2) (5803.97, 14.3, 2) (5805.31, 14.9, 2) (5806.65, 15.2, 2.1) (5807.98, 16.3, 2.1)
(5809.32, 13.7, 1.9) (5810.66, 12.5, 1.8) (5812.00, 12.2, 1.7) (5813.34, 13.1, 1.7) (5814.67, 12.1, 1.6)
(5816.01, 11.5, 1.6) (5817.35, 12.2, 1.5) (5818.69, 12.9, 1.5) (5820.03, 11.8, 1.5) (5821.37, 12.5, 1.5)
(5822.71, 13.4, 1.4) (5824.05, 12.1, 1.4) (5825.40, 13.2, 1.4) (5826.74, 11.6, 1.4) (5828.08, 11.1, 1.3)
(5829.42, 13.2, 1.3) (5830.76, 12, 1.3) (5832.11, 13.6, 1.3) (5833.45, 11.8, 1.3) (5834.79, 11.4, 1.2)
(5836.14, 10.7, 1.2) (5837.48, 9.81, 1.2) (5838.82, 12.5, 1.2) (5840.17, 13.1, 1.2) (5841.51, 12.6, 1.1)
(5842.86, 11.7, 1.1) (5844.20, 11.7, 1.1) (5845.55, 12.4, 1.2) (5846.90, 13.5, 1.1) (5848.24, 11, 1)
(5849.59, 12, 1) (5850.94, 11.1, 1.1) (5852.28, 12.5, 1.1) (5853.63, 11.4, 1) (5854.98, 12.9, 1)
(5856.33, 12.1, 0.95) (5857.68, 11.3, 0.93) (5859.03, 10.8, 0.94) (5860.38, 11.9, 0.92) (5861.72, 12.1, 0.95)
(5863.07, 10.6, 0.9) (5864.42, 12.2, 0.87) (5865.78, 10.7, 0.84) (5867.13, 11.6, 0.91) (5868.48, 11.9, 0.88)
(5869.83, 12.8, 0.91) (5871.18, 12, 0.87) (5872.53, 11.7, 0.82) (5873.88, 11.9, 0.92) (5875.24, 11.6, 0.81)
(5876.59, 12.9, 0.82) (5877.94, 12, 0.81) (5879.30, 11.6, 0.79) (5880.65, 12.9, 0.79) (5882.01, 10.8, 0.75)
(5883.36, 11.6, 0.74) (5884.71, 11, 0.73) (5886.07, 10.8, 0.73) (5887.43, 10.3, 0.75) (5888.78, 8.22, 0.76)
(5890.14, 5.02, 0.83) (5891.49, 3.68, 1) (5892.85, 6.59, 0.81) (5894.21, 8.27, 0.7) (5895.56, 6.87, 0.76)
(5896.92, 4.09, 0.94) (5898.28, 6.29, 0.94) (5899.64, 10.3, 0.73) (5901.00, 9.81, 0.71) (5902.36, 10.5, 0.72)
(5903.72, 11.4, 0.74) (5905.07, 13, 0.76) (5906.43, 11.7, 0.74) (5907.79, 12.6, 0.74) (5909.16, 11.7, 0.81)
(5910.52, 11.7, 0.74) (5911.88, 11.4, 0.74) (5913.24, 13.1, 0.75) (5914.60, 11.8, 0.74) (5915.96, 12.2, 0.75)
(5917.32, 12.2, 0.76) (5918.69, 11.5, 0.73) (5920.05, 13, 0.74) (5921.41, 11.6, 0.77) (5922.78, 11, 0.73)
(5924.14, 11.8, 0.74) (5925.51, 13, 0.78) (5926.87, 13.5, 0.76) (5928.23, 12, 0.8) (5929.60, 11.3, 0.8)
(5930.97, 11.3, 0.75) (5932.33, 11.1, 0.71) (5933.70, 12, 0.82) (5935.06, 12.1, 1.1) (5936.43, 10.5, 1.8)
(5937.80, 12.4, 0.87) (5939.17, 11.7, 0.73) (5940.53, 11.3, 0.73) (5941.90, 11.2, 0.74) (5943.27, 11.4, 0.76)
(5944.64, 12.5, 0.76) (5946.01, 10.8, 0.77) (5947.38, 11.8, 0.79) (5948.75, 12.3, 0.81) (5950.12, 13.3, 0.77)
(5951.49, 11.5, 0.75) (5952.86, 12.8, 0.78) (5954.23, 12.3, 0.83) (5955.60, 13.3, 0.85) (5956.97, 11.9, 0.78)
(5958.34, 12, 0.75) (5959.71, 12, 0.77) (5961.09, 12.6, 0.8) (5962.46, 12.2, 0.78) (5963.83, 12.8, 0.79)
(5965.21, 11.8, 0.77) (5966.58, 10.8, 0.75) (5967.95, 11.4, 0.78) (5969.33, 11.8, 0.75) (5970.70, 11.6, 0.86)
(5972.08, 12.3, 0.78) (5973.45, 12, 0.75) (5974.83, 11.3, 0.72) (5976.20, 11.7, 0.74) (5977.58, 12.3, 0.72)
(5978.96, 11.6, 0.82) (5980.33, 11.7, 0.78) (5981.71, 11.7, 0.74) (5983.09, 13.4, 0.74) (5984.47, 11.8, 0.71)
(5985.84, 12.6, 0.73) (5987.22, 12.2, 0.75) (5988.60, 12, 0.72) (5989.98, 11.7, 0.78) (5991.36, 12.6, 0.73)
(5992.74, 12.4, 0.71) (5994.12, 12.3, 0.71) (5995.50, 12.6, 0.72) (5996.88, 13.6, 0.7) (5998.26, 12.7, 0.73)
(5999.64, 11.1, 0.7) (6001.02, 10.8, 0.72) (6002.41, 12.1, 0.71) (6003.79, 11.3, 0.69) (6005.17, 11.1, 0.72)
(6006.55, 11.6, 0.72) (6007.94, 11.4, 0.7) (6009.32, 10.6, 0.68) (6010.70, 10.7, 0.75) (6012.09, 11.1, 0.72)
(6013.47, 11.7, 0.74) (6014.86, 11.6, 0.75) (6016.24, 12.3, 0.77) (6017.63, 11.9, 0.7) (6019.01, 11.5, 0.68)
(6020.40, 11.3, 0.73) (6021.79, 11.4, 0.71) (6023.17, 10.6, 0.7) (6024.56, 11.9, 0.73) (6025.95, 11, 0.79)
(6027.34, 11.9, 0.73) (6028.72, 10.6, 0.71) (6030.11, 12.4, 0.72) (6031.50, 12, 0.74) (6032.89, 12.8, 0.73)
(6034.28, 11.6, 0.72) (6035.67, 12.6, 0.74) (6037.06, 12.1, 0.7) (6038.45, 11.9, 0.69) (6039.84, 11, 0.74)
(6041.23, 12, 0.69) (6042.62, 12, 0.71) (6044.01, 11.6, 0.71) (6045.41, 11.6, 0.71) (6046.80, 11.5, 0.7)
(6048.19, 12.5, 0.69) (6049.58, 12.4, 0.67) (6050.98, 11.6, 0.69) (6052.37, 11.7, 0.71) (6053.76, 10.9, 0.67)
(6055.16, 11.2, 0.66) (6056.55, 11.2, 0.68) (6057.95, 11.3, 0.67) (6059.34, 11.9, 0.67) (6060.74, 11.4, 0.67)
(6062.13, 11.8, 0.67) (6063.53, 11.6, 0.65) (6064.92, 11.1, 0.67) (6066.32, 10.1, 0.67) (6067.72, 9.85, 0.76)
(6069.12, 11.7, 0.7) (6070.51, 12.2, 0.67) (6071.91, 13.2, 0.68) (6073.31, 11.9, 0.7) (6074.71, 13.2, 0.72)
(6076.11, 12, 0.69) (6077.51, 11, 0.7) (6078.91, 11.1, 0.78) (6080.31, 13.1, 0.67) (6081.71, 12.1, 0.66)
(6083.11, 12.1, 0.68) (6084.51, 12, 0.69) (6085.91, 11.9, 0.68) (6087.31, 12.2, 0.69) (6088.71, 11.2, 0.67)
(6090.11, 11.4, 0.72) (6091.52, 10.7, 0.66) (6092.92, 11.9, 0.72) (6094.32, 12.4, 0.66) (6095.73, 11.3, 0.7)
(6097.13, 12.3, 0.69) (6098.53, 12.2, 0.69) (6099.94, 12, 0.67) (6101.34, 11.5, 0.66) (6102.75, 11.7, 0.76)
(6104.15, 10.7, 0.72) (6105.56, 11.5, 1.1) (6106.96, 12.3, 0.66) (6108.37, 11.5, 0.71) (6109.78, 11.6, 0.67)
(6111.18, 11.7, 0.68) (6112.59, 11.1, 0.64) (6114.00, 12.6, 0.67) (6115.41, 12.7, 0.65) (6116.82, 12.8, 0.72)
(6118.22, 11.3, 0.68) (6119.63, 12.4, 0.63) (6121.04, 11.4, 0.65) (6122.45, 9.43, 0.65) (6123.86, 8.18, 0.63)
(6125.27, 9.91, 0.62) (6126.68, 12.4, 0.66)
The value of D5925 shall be 1.09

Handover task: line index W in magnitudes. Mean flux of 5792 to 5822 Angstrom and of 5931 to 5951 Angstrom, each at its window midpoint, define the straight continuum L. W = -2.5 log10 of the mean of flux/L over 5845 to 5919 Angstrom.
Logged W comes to 0.12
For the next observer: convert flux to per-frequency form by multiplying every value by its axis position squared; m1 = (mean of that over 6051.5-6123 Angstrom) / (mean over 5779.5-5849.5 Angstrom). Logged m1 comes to 1.06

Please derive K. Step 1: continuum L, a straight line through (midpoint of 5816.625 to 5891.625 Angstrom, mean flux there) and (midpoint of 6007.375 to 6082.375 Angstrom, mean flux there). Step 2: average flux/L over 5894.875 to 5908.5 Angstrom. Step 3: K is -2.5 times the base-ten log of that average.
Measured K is 0.20 mag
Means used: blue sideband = 11.6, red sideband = 11.6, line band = 9.66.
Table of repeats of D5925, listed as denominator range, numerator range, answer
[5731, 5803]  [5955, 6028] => 1.15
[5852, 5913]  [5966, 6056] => 1.15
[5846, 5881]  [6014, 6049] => 1.05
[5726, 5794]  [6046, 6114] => 1.17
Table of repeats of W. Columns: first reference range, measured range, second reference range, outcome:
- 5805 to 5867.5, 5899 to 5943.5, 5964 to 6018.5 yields 0.03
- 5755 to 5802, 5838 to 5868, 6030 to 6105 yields -0.06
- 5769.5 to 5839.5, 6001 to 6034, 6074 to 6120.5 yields 0.03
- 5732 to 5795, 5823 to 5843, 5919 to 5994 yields -0.06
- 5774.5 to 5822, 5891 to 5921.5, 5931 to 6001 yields 0.17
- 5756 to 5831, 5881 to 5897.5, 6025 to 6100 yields 0.39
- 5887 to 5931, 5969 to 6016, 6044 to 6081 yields -0.07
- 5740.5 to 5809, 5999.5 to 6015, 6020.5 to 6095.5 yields 0.04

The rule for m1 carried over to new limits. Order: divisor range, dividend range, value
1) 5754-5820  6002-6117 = 1.10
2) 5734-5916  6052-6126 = 1.11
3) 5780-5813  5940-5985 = 1.06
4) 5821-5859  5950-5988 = 1.05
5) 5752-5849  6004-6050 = 1.06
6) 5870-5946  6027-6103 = 1.13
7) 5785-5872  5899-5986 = 1.02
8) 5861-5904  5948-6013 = 1.22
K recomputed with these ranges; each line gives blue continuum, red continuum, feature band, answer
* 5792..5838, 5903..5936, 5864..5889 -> 0.06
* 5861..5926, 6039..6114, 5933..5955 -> -0.08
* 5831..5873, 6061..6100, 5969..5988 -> -0.02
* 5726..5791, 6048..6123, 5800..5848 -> -0.12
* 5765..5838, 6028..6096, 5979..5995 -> -0.04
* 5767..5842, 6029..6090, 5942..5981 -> -0.01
